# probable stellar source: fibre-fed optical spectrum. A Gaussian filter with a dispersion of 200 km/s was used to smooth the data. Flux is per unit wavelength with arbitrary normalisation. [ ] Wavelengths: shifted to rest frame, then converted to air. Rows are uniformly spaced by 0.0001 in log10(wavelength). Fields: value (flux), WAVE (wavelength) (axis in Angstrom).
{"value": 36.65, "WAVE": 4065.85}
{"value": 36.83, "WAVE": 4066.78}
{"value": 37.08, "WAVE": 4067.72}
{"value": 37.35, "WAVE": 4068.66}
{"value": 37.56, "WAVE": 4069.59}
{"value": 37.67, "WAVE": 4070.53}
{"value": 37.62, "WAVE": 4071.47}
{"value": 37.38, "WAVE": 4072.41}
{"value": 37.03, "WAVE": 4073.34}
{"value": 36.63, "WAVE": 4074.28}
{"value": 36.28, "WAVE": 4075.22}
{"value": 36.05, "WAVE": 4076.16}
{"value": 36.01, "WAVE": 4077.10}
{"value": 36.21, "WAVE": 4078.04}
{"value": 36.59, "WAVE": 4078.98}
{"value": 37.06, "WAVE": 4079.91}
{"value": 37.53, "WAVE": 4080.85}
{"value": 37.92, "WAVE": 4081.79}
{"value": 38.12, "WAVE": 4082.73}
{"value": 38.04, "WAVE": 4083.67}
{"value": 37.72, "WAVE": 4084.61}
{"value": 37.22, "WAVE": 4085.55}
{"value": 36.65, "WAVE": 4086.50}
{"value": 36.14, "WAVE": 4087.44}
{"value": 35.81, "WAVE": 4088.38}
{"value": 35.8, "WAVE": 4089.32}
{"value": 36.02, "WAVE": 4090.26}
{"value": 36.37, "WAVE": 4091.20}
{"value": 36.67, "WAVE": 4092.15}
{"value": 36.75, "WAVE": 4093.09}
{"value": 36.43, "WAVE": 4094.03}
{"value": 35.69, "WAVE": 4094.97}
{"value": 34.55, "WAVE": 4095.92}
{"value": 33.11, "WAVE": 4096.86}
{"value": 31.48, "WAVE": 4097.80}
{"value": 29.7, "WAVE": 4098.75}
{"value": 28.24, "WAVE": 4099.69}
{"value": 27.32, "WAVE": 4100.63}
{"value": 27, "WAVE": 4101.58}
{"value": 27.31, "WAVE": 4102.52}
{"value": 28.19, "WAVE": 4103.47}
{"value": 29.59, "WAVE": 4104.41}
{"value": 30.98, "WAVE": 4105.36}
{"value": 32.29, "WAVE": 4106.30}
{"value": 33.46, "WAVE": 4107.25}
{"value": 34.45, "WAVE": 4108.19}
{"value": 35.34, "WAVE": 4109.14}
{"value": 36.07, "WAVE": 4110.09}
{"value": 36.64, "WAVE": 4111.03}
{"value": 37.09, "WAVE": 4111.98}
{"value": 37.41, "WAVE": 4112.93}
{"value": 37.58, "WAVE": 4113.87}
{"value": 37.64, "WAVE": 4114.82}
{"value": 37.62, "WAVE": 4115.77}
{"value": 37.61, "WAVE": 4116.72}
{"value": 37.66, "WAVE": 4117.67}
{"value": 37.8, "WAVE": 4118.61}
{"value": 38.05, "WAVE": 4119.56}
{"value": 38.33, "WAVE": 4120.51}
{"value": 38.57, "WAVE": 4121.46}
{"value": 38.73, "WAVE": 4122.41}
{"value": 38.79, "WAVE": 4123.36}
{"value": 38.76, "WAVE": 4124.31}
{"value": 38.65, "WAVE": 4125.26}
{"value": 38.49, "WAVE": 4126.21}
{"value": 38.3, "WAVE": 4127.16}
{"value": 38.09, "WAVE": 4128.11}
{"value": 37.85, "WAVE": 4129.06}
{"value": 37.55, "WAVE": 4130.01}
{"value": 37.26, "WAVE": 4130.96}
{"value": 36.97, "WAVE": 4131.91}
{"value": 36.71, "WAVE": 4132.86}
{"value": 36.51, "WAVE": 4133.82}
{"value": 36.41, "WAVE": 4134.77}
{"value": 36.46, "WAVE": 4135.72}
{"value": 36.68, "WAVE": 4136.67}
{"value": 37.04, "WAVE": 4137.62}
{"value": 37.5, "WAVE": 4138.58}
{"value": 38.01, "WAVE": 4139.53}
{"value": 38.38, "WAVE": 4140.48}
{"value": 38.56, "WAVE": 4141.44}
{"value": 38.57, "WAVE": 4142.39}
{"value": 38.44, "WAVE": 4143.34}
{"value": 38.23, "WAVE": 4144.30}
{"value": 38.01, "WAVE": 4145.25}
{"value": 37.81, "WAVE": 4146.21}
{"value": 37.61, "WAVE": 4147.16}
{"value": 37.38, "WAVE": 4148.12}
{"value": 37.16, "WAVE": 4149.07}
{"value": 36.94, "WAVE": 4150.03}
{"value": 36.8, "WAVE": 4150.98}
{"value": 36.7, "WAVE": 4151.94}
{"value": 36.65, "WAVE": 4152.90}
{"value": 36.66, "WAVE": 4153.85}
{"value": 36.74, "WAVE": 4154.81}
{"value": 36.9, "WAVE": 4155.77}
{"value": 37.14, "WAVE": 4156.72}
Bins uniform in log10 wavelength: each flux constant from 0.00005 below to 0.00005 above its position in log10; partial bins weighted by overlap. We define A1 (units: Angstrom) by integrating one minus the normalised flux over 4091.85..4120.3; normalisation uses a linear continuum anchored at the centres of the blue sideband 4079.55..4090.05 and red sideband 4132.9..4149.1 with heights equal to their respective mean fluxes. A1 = 2.47 Angstrom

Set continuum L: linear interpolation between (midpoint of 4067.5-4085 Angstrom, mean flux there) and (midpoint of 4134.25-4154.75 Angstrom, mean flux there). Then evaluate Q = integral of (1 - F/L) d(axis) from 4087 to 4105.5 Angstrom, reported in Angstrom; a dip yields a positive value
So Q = 2.3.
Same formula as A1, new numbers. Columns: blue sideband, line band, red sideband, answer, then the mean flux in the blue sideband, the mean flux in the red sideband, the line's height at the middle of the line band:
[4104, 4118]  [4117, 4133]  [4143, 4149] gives -0.7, 35.4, 37.8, 36.4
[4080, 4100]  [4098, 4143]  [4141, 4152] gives 1.2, 35.6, 37.7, 36.7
